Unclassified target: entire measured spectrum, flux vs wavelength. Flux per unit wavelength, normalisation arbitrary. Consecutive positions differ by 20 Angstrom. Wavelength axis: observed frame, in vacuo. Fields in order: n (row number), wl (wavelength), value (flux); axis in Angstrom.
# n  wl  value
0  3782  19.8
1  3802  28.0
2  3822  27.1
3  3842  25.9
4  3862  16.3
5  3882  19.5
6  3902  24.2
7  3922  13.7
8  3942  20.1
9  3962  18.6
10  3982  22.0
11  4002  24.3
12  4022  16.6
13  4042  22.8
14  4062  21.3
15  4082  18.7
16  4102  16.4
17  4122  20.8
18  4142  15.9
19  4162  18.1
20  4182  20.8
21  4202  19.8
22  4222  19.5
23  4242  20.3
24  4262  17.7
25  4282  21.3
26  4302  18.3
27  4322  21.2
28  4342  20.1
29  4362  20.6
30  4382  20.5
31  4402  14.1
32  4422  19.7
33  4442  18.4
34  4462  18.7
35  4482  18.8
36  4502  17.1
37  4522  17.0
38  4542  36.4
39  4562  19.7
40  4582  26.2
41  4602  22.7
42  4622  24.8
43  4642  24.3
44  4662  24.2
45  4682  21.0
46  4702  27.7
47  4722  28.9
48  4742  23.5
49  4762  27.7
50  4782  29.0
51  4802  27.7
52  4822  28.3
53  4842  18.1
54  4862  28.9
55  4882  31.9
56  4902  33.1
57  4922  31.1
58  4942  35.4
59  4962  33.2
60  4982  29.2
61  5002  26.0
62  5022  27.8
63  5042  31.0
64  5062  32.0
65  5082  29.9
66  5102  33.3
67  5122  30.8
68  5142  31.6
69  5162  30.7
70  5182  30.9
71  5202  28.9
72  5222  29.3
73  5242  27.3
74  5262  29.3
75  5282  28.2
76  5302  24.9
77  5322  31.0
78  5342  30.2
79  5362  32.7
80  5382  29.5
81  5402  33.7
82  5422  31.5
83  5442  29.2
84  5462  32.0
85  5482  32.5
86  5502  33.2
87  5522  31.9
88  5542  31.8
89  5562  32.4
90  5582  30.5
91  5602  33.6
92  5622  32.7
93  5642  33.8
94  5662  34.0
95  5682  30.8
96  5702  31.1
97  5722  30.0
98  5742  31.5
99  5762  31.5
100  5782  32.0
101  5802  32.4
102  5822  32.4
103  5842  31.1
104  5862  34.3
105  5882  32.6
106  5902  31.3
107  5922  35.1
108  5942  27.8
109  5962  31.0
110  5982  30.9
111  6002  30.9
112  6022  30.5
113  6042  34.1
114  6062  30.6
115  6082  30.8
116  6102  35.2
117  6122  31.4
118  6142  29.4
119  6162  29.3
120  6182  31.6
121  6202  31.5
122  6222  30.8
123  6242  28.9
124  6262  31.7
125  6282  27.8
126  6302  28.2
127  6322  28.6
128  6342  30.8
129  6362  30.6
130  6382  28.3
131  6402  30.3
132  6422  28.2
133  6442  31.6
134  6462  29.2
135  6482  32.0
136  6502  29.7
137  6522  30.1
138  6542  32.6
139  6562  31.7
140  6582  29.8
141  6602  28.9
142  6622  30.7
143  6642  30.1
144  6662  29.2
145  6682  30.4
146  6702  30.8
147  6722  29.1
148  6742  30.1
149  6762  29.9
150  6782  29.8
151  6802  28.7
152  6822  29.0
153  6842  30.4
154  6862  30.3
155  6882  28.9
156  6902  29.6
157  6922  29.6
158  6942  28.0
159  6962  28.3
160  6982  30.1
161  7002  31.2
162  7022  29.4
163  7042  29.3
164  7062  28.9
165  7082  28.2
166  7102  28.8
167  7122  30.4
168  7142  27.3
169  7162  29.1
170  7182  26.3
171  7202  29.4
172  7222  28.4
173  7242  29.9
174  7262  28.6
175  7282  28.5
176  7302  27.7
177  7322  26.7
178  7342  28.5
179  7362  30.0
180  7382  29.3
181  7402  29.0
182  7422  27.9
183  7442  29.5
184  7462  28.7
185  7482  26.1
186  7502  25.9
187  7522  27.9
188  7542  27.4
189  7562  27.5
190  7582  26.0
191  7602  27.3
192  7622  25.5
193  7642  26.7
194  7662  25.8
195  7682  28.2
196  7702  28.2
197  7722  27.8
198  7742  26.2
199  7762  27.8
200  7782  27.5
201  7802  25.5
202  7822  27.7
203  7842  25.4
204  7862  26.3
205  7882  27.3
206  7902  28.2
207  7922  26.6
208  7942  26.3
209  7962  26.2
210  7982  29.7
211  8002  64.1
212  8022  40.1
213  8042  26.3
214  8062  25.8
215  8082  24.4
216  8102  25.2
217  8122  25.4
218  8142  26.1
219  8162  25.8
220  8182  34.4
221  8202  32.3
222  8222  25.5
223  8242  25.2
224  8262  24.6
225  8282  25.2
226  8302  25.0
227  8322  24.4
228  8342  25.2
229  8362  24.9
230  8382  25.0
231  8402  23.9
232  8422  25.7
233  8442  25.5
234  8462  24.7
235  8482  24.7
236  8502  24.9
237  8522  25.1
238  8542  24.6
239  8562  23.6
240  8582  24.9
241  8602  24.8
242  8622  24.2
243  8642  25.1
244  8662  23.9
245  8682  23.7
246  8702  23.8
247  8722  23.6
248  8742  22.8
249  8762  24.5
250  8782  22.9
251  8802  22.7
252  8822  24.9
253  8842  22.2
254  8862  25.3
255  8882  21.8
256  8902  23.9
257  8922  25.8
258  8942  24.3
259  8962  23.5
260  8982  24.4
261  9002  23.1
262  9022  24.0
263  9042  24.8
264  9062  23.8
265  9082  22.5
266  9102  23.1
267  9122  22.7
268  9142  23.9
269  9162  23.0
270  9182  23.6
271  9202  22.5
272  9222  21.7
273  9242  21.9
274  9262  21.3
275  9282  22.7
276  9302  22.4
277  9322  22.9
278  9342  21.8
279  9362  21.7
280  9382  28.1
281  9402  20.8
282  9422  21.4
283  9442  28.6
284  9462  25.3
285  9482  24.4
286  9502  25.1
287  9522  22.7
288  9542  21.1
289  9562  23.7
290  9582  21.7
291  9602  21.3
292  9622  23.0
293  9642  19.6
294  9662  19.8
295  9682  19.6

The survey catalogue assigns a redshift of 0.22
